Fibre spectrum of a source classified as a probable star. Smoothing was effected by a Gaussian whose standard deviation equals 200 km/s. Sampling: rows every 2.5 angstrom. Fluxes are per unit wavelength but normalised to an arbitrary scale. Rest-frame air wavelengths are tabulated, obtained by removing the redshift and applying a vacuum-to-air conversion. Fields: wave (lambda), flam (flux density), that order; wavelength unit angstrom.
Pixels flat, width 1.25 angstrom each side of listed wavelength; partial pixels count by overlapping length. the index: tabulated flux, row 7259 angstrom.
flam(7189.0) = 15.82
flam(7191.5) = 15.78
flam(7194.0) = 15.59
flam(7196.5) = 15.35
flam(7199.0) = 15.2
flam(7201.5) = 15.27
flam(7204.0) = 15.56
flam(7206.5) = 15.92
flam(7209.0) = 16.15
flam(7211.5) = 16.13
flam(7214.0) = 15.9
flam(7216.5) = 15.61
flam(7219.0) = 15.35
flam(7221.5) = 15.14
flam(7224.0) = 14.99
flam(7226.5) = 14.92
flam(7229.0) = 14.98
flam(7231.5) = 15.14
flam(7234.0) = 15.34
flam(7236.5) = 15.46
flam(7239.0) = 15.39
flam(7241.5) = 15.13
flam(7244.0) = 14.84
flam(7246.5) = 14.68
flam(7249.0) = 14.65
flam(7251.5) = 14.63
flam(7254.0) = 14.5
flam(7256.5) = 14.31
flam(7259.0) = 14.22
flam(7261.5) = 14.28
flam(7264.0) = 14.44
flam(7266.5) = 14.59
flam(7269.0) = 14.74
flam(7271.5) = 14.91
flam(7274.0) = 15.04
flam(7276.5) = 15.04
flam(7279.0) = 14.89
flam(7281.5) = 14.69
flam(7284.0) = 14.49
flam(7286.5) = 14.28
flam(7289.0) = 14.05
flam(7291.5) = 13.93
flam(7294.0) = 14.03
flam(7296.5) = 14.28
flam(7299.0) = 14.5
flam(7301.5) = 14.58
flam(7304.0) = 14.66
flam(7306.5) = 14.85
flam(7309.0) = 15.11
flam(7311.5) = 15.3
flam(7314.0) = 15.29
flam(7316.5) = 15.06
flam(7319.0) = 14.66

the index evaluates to 14.22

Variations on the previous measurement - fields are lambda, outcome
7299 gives 14.5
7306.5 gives 14.85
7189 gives 15.82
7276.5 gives 15.04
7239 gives 15.39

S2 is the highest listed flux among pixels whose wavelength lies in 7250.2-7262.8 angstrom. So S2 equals 14.63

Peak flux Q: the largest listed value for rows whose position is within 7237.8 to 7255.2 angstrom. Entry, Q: 15.39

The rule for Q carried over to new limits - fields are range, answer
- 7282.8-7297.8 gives 14.49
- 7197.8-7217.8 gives 16.15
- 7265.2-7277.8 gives 15.04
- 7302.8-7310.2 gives 15.11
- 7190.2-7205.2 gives 15.78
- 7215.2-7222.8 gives 15.61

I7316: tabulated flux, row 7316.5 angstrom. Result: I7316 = 15.06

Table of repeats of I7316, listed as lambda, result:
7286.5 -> 14.28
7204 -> 15.56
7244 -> 14.84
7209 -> 16.15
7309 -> 15.11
